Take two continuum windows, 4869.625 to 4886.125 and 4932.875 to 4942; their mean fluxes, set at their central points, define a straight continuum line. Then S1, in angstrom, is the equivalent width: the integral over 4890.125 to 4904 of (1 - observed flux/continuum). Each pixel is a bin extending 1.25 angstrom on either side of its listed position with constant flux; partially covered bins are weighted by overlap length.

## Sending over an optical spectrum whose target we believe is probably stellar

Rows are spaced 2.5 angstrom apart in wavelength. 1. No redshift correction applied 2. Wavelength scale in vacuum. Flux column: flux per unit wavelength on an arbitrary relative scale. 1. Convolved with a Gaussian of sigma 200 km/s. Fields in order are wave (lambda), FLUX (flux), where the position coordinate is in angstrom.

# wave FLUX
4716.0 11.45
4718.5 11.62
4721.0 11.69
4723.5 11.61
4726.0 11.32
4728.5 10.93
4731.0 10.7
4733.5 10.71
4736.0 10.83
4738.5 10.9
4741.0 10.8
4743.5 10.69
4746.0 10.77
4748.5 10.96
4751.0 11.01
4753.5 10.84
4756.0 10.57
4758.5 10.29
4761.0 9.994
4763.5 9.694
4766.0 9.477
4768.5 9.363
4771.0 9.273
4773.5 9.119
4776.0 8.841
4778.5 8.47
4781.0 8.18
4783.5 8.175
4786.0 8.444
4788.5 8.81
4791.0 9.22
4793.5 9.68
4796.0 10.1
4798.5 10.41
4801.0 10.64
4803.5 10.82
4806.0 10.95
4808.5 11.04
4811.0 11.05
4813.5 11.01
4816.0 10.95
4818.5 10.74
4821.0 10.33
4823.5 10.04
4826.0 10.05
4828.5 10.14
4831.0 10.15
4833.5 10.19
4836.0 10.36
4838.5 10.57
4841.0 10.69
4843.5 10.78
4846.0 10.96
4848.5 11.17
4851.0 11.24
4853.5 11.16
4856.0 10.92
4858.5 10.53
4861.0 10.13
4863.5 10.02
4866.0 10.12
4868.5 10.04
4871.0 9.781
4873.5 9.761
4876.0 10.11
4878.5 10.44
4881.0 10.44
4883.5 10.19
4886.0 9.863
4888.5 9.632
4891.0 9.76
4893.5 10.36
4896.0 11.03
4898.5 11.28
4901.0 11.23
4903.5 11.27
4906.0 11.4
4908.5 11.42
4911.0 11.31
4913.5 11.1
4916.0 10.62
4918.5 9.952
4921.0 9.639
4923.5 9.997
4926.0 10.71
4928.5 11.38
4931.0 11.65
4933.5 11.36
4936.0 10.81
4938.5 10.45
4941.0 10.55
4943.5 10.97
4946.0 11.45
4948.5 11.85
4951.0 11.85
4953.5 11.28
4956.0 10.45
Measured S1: -0.7 angstrom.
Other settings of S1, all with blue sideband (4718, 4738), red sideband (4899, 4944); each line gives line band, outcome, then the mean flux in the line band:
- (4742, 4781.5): 4.3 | 9.88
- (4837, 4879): 1.8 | 10.5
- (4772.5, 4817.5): 5.2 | 9.78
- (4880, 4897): 1.2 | 10.2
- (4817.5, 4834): 1.2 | 10.2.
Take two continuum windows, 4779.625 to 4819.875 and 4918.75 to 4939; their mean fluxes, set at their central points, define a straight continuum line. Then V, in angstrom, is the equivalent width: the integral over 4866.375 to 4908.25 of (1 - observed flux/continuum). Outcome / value 0.3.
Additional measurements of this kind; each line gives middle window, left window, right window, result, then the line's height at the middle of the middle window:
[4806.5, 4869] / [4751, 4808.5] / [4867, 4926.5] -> -3.3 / 10.1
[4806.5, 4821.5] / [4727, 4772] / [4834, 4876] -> -0.6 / 10.5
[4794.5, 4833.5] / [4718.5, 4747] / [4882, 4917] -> 1.2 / 10.9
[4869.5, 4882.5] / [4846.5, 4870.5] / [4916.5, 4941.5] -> 0.6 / 10.6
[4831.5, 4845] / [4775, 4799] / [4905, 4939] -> -1.1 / 9.7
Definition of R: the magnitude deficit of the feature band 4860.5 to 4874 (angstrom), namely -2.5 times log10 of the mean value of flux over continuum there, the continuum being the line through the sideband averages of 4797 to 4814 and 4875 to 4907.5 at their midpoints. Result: 0.068 mag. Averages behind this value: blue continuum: 10.8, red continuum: 10.5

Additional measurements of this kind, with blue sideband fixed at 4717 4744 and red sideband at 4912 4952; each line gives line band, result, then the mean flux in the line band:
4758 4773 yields 0.150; 9.62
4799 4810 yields 0.018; 10.8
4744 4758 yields 0.027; 10.8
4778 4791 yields 0.285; 8.49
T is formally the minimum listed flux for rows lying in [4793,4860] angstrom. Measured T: 9.68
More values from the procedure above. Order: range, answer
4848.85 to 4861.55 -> 10.13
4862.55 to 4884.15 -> 9.761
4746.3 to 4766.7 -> 9.477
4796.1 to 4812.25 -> 10.41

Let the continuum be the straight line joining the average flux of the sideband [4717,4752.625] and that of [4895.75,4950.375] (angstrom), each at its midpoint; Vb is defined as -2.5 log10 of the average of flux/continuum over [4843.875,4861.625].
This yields 0.01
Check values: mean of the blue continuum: 11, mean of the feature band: 10.9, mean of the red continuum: 11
